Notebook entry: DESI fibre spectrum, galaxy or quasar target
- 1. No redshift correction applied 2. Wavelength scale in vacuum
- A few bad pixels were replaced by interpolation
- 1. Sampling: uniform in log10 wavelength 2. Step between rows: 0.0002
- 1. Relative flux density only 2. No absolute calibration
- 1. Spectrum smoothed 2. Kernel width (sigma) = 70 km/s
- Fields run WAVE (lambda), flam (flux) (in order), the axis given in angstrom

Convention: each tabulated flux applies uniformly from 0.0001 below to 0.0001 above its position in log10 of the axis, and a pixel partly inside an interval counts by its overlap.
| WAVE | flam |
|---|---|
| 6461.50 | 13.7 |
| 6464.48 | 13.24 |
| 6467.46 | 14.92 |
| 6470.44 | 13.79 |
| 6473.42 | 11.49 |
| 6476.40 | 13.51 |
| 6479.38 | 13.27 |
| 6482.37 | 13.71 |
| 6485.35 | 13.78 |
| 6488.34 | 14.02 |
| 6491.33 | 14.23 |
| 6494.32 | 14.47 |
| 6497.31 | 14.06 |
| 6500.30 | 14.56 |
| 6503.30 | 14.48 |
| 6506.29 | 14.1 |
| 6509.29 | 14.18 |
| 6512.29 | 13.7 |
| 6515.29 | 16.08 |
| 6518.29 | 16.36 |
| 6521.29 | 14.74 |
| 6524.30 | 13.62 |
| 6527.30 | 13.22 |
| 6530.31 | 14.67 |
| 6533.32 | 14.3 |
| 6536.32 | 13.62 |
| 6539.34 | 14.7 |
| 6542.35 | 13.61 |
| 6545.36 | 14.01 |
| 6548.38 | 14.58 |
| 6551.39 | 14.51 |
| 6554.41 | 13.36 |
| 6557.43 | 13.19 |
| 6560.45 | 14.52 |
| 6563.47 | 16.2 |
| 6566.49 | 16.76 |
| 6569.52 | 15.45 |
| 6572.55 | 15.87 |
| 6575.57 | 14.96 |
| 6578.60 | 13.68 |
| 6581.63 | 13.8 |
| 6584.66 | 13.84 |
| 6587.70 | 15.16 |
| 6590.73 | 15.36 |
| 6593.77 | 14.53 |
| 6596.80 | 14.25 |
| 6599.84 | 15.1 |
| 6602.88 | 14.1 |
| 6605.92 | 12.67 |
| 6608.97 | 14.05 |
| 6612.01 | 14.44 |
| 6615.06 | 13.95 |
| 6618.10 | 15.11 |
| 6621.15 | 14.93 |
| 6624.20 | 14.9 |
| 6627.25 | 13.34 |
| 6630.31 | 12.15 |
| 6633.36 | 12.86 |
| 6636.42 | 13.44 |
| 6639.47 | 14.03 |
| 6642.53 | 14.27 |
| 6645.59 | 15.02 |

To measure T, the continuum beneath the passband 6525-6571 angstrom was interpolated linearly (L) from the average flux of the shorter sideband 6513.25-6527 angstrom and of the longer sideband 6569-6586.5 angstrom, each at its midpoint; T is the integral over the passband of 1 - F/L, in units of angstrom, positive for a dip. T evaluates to 1.0 angstrom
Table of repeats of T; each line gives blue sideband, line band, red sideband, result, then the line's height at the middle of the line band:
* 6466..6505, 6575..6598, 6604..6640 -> -0.99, 13.8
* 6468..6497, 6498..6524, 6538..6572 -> -1.20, 14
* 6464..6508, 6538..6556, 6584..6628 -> 0.03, 14.1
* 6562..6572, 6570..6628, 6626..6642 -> 0.97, 14.7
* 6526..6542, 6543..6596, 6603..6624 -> -1.97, 14.1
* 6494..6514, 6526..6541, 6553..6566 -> 0.29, 14.4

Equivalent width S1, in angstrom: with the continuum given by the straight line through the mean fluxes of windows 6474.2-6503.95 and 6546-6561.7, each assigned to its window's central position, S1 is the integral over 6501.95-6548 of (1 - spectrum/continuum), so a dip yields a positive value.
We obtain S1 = -1.25 angstrom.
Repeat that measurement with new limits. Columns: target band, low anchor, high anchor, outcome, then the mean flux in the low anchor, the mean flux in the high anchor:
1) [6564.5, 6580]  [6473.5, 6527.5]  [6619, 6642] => -1.6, 14.2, 13.7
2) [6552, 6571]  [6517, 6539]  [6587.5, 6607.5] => -0.7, 14.4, 14.4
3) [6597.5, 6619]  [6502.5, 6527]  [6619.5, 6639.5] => -0.6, 14.6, 13.6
